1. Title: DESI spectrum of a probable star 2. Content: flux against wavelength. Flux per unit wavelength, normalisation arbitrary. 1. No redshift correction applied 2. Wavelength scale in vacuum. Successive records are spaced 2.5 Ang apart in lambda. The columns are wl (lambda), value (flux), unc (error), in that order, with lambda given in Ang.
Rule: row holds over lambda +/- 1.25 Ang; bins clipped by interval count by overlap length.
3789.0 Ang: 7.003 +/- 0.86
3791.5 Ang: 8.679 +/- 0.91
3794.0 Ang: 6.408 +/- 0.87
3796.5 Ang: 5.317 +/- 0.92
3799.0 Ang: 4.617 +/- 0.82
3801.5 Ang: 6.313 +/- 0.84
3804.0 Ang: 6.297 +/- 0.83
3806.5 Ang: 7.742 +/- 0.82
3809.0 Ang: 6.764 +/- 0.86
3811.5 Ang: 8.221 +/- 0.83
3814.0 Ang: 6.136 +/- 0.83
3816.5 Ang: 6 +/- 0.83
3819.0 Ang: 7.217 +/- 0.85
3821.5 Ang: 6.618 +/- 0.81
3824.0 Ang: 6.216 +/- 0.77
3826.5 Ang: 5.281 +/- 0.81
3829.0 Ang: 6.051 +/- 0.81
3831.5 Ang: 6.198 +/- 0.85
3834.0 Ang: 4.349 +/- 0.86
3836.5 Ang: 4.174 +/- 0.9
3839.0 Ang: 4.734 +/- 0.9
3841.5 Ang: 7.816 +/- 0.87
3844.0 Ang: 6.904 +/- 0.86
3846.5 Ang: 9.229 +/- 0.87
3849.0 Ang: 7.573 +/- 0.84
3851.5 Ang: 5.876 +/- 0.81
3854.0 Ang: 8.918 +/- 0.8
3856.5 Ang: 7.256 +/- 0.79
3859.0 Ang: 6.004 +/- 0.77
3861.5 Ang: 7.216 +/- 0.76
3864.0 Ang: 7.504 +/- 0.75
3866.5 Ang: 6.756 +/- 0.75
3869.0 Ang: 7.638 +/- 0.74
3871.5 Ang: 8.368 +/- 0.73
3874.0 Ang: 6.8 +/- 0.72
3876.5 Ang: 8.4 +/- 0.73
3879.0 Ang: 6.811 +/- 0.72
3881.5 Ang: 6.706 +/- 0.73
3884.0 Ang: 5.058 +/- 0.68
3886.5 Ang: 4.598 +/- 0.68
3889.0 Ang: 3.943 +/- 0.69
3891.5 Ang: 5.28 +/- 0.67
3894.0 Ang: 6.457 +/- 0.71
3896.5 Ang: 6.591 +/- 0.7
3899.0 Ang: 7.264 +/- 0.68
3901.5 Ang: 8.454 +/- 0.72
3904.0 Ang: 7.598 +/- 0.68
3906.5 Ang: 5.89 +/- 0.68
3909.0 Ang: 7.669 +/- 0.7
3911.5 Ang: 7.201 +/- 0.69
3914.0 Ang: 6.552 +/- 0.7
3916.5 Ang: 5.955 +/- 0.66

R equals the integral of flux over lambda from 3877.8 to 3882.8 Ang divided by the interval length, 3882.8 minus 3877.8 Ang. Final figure 6.74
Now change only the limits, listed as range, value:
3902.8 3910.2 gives 7.04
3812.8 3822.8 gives 6.49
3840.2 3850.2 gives 7.87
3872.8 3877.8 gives 7.6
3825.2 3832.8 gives 5.84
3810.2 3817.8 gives 6.79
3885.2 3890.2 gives 4.28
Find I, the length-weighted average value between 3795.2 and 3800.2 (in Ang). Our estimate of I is 4.98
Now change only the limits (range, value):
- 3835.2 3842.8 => 5.58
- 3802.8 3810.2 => 6.94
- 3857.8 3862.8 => 6.63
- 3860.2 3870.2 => 7.27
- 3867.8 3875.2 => 7.61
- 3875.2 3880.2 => 7.61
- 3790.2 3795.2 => 7.55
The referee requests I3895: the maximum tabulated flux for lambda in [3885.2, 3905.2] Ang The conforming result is 8.454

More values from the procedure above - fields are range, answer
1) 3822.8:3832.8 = 6.216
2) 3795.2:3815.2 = 8.221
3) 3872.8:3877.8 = 8.4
